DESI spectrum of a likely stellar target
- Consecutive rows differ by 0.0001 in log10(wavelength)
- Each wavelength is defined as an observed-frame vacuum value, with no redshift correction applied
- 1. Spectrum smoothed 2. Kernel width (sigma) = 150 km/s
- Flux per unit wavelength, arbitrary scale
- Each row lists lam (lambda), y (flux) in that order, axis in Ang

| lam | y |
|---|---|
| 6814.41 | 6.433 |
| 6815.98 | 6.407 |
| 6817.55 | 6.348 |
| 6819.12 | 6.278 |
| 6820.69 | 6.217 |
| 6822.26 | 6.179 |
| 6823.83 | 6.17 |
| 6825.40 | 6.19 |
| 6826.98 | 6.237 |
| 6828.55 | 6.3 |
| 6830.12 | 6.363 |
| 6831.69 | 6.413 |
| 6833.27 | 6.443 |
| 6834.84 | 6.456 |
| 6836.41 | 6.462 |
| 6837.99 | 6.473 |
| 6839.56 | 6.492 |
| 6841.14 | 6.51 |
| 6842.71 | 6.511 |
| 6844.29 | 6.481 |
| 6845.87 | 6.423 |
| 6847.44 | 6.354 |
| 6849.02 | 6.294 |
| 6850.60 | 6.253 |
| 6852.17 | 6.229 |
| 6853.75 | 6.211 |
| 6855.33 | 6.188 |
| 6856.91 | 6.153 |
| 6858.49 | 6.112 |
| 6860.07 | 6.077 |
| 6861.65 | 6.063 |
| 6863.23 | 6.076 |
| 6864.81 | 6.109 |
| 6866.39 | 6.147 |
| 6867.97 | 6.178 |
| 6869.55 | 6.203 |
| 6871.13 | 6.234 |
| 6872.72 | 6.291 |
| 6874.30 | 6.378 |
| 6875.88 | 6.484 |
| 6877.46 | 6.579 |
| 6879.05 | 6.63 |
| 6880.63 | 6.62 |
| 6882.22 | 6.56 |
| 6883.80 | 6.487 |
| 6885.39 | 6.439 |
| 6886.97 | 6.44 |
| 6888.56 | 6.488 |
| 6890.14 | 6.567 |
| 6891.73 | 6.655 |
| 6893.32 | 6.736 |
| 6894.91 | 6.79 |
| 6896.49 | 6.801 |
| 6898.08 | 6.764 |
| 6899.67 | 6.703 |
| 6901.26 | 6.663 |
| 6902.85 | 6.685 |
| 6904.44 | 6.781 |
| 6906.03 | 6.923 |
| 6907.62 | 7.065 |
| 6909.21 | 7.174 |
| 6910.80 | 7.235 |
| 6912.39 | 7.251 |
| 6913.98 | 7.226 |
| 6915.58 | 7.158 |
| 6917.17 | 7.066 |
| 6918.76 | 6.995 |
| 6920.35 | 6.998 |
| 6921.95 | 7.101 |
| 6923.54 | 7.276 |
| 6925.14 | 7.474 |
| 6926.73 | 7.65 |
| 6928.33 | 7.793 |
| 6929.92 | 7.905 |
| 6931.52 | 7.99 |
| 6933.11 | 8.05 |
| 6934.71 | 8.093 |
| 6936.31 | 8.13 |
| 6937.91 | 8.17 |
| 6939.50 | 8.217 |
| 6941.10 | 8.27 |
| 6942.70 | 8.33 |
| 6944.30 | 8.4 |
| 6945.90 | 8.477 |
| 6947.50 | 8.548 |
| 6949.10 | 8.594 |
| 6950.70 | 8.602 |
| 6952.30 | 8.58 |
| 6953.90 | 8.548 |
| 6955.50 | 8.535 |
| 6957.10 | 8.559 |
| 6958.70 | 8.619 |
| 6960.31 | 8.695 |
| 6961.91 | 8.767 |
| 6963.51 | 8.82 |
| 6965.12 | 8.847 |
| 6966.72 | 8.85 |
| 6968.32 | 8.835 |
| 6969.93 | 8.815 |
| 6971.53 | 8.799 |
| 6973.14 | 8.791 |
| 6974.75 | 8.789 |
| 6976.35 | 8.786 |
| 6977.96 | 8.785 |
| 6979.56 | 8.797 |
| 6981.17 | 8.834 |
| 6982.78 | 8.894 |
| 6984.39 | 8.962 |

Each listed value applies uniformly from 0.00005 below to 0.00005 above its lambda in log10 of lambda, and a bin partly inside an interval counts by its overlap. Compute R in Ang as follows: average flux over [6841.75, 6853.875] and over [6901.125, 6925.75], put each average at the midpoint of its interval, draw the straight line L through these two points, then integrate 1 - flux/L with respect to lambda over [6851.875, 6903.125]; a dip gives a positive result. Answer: 2.0 Ang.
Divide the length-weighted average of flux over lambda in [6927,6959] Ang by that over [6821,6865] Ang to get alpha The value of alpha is 1.32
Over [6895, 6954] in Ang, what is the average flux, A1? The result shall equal 7.59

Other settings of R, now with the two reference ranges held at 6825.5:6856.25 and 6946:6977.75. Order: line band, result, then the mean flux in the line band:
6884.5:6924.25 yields 3.7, 6.88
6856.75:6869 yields 1.2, 6.12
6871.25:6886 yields 1.3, 6.48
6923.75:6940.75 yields 0.4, 7.93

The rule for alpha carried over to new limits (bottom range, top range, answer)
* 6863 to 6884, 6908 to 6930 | 1.15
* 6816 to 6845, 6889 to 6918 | 1.08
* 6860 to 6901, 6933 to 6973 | 1.32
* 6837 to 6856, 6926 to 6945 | 1.27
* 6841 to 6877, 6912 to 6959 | 1.27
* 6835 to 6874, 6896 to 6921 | 1.11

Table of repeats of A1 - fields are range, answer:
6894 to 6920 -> 6.96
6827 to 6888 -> 6.34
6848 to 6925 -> 6.6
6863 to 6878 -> 6.27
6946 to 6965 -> 8.63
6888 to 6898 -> 6.69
